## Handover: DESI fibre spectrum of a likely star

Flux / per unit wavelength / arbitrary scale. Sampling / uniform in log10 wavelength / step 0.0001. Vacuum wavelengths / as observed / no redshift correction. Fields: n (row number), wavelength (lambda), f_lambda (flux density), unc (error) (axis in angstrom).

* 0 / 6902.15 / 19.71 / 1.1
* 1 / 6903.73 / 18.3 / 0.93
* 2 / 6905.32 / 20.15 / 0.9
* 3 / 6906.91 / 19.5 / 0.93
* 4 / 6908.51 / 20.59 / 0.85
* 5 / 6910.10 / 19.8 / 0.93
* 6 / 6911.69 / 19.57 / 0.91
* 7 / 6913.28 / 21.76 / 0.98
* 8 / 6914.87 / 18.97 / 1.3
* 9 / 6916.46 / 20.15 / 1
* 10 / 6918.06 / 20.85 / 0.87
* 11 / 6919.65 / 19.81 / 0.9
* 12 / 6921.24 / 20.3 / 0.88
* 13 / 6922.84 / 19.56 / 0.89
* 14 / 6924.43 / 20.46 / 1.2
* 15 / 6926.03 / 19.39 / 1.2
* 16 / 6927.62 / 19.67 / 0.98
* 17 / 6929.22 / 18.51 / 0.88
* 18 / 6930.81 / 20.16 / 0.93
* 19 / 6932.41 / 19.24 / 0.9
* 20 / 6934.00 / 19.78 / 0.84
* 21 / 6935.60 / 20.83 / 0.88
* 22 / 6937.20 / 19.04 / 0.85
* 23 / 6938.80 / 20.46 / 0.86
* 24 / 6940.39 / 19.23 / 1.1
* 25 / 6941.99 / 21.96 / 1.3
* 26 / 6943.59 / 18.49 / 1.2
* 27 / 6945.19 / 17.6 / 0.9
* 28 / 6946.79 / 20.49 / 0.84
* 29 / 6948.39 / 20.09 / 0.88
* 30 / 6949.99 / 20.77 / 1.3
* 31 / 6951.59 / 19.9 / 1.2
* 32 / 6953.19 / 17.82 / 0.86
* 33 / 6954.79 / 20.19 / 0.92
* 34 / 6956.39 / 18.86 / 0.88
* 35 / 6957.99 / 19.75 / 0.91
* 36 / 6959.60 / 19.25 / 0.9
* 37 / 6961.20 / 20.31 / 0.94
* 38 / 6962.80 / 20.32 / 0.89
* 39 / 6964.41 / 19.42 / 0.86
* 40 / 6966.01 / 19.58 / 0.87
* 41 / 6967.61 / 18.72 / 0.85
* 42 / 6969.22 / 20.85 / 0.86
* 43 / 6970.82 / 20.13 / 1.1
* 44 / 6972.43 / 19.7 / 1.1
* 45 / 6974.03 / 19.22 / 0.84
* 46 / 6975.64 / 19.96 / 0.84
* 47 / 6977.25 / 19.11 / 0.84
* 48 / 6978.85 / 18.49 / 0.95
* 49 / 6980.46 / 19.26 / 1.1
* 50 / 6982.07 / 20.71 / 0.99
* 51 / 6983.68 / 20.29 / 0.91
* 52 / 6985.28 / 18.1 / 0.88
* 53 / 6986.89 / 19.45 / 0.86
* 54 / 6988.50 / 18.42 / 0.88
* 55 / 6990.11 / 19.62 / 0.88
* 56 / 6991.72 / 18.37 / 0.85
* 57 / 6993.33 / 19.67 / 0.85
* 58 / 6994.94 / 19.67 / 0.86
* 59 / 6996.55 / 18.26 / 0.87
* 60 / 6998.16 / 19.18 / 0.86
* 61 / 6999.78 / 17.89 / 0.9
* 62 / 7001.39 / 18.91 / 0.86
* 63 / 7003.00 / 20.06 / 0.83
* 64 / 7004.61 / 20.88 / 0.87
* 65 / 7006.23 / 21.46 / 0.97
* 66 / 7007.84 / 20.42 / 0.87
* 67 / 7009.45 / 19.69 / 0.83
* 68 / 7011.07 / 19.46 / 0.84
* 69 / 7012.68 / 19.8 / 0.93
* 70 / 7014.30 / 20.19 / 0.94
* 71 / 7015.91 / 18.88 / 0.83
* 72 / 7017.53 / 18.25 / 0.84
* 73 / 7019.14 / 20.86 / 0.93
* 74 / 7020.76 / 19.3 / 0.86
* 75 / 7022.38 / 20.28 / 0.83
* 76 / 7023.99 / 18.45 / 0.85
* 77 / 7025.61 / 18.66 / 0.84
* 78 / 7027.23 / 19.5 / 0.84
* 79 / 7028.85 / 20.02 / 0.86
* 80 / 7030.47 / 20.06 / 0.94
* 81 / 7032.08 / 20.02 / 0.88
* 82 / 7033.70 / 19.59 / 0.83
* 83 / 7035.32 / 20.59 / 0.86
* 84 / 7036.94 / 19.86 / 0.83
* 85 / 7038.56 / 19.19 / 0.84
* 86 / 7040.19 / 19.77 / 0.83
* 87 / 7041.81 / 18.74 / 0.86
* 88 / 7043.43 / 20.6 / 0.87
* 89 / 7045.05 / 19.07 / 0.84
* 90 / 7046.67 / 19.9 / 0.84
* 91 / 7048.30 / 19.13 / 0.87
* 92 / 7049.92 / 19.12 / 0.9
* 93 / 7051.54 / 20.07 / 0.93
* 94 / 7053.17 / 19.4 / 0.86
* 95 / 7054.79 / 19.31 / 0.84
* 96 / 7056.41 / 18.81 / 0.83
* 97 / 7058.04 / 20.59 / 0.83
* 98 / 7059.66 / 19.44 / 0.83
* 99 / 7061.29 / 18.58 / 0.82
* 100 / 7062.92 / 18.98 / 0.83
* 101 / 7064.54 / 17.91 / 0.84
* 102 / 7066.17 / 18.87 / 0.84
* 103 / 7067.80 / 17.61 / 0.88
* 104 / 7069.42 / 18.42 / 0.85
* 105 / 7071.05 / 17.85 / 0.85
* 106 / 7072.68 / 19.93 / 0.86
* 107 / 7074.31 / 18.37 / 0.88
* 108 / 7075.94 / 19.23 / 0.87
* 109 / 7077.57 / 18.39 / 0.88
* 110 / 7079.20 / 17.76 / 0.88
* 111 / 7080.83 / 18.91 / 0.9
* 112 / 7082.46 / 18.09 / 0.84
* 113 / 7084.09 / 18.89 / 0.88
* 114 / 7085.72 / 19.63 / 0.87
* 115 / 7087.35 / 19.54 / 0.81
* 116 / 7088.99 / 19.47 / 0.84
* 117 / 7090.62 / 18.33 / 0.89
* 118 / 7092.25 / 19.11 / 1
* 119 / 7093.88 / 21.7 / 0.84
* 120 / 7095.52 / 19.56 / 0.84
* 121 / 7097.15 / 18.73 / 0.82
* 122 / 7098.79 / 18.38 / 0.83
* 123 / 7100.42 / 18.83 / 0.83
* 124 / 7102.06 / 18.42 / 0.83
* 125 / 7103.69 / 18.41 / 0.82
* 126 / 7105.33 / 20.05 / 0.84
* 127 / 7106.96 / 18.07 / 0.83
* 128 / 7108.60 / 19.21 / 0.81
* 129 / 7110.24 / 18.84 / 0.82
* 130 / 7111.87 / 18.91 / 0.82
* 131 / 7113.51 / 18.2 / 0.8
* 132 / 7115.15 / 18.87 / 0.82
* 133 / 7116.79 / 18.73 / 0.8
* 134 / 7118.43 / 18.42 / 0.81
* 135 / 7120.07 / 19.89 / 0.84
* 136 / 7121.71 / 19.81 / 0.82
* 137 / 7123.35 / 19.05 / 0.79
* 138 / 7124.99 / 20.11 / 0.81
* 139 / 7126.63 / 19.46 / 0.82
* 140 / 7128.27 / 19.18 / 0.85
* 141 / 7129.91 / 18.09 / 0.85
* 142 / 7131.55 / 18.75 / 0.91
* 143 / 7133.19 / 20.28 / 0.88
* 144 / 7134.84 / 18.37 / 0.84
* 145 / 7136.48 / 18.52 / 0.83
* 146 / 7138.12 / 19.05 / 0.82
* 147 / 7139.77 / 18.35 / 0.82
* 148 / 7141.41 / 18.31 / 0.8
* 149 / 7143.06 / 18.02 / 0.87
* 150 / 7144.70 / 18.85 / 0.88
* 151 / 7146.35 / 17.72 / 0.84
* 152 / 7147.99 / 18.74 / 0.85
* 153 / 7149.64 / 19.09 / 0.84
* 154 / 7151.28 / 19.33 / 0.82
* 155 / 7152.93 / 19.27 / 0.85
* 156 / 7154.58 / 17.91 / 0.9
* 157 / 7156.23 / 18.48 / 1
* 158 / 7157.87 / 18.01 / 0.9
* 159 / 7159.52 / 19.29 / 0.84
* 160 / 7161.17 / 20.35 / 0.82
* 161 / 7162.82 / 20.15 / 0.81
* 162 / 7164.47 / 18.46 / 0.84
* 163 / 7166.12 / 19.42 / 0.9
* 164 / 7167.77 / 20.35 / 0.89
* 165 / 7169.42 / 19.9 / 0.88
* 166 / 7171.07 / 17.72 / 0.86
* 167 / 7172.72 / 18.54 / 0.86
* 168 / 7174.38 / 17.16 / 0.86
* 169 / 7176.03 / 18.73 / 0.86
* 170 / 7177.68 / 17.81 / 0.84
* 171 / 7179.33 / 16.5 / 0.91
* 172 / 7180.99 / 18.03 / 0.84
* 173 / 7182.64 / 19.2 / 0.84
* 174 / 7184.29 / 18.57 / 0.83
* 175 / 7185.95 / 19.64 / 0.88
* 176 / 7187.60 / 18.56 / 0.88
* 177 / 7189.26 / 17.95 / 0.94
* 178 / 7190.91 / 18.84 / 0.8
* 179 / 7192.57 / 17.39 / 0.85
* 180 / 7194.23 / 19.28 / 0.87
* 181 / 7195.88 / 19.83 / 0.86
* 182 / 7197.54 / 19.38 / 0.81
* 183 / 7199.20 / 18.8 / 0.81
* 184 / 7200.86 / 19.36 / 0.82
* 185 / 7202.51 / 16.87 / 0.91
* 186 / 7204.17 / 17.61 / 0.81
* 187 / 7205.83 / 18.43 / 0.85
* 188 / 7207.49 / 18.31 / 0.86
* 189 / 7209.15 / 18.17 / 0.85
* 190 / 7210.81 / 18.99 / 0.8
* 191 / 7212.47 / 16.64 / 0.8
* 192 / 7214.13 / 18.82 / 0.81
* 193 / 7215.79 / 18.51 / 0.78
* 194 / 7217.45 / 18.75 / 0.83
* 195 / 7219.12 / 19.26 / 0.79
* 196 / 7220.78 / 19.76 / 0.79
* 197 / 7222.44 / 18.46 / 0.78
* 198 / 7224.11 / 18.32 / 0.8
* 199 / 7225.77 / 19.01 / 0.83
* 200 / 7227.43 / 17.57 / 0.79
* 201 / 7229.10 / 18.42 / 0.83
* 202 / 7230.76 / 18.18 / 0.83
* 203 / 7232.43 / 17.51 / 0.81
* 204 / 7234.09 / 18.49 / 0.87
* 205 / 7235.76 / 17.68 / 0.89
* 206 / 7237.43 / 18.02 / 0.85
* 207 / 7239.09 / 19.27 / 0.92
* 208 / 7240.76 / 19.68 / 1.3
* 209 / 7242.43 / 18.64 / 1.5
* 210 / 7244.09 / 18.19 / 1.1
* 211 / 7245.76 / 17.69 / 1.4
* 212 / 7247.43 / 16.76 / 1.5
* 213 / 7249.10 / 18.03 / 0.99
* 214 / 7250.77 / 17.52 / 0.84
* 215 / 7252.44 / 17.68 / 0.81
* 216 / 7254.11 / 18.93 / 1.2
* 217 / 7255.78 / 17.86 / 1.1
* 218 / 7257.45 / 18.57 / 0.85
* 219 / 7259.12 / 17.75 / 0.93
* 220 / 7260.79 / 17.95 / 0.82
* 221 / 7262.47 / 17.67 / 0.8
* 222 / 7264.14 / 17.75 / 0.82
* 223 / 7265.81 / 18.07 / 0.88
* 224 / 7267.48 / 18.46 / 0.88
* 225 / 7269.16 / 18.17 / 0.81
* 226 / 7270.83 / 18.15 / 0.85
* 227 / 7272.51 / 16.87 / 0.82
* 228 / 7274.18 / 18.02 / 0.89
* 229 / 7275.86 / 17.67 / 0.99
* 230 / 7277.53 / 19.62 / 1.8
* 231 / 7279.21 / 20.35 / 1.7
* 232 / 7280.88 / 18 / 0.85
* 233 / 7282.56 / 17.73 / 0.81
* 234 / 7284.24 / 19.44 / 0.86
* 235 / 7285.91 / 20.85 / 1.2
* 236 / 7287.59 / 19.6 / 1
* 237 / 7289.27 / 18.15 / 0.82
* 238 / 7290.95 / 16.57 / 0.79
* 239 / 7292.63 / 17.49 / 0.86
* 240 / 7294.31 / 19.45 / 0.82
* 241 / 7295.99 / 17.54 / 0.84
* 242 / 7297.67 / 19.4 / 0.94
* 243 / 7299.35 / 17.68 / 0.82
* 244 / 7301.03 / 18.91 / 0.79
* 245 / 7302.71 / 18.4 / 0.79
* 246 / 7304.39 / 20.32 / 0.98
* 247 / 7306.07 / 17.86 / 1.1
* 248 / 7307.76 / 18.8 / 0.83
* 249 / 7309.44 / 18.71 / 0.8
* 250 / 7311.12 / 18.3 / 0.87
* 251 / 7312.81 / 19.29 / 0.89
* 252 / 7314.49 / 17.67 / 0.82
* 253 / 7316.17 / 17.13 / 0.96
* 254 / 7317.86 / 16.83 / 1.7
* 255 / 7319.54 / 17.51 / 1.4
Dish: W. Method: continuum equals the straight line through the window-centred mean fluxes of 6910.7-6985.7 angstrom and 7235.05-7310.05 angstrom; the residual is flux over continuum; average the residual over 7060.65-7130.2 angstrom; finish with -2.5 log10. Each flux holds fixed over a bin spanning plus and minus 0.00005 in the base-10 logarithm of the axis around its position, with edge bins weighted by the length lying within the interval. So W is 0.01 mag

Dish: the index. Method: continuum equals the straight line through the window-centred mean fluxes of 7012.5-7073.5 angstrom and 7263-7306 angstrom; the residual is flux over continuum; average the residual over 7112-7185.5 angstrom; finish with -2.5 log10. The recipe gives 0.010 mag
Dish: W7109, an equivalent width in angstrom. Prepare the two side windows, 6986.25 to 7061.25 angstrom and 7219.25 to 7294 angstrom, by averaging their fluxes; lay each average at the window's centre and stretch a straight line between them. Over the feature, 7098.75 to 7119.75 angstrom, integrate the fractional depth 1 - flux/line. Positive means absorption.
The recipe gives 0.35 angstrom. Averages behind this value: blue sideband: 19.5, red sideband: 18.3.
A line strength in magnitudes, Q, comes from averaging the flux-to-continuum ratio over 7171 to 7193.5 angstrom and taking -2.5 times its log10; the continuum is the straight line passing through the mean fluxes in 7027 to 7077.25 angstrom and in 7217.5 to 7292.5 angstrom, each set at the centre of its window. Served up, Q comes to 0.03 mag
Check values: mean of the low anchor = 19.3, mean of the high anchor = 18.3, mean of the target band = 18.2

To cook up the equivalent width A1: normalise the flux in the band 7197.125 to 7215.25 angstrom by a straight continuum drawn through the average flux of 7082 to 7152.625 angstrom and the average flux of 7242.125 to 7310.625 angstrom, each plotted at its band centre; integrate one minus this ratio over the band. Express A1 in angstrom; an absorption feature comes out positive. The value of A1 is 0.31 angstrom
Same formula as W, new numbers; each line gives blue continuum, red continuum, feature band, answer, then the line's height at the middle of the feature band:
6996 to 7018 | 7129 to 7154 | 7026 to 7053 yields -0.018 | 19.3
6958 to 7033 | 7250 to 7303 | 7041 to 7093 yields 0.013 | 19.2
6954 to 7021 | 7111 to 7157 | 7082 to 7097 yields -0.018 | 19.1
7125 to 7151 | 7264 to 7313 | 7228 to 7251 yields 0.027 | 18.6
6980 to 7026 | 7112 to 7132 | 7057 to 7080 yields 0.030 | 19.2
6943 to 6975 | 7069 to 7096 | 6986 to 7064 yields -0.013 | 19.3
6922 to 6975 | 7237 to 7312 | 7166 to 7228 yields 0.009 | 18.7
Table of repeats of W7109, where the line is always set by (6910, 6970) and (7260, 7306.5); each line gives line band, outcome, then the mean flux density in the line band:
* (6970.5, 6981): 0.1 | 19.4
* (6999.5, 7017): -0.3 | 19.8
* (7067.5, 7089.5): 0.6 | 18.7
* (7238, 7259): 0.4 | 18.2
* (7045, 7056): 0.0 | 19.4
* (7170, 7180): 0.6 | 17.8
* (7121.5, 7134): -0.2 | 19.3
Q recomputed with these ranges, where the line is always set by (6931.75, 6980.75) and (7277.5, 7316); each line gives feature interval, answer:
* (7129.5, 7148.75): 0.03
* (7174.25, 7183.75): 0.06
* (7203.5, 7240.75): 0.03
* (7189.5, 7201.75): 0.00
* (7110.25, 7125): 0.01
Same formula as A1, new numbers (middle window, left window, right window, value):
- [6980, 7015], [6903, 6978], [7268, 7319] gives 0.01 angstrom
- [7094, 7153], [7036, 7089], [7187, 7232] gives -0.27 angstrom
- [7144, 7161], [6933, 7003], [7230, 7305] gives 0.04 angstrom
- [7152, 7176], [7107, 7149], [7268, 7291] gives -0.18 angstrom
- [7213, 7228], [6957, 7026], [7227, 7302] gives -0.18 angstrom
